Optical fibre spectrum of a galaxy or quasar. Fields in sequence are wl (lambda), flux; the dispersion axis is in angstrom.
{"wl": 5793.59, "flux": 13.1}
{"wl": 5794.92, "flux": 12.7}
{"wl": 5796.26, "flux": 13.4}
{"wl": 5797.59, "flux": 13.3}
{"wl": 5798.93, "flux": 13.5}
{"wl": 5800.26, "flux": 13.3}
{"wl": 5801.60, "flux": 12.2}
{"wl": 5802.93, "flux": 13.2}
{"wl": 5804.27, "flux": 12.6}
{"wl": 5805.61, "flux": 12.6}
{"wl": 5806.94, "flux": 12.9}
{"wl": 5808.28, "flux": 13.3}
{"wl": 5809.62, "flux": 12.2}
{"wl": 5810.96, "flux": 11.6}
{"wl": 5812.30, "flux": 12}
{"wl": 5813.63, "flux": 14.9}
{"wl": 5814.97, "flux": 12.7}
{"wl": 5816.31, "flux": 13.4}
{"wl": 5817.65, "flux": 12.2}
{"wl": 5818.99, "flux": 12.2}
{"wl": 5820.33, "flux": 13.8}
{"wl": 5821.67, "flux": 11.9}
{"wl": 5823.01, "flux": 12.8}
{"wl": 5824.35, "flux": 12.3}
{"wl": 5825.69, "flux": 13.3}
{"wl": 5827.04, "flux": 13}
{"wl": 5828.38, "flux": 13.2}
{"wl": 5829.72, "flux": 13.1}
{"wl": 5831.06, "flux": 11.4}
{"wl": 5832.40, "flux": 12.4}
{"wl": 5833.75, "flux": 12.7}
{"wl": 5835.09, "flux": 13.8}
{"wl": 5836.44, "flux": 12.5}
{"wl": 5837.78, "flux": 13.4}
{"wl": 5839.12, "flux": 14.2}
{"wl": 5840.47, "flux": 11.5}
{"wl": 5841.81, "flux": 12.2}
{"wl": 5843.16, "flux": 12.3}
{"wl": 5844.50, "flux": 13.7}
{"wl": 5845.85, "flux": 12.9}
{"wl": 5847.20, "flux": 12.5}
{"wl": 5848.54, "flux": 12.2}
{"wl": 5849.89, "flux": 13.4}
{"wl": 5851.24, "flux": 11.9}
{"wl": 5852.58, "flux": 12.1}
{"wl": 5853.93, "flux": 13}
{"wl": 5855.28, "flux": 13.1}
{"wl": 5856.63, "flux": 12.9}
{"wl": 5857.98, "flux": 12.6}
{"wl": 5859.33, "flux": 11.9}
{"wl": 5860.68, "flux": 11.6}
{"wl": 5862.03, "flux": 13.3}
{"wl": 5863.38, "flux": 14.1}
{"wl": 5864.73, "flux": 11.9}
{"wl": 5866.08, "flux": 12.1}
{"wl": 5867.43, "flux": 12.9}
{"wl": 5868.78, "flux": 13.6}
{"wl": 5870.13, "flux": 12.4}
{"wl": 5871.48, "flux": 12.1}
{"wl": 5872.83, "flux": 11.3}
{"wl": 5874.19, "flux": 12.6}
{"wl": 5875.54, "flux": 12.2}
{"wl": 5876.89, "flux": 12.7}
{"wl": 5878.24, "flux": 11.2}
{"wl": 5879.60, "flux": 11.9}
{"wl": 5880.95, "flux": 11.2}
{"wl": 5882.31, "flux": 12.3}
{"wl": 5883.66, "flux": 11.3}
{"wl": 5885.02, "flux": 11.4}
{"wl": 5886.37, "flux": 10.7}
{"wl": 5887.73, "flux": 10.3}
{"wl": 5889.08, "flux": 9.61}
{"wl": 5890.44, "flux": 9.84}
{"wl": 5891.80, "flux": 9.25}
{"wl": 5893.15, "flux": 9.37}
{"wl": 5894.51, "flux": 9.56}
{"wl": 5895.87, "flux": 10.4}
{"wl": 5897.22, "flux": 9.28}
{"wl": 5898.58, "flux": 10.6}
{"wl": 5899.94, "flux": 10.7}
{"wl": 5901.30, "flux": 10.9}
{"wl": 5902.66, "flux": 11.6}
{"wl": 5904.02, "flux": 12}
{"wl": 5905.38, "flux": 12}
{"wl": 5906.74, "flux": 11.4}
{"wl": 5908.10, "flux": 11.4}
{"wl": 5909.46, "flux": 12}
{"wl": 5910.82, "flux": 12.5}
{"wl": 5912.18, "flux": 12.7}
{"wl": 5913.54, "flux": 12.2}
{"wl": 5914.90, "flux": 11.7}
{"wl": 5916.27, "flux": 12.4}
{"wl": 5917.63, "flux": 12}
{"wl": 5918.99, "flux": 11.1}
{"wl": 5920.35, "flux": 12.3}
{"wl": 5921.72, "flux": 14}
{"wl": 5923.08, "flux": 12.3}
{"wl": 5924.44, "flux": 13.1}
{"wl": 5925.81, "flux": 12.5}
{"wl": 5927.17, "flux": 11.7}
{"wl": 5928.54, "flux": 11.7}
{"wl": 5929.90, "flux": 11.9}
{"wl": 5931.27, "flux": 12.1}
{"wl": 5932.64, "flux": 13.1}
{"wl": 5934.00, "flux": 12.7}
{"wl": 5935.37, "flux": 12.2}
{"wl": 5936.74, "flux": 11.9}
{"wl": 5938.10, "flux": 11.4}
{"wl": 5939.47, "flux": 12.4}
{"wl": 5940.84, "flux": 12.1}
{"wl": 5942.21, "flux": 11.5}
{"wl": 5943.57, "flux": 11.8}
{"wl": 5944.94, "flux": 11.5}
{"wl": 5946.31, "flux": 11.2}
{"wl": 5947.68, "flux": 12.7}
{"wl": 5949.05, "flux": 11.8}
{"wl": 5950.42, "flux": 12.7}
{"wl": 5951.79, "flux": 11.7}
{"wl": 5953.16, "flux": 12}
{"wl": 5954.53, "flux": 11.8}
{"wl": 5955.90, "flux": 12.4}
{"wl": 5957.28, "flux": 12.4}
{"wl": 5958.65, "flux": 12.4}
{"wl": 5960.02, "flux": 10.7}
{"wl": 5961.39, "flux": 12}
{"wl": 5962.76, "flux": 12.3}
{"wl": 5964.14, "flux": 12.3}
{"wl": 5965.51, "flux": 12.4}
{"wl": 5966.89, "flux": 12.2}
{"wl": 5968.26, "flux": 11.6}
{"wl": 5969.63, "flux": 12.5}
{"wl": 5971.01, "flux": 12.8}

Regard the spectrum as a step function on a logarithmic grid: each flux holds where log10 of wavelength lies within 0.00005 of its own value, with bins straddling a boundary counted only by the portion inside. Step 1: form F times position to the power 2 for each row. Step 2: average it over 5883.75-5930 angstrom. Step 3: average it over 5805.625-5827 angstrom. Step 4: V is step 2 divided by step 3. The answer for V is 0.92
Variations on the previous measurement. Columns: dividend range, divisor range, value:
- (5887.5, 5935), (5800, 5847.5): 0.93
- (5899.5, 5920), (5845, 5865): 0.95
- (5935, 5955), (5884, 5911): 1.13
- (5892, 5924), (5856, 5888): 0.96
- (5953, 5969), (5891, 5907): 1.16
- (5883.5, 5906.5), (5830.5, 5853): 0.85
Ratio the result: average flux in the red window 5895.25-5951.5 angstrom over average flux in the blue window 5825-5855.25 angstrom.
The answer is 0.93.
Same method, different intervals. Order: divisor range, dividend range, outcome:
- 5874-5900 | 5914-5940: 1.13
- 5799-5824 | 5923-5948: 0.95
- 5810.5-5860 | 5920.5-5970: 0.95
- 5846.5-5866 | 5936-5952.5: 0.94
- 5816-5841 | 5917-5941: 0.96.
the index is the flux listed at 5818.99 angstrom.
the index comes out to 12.2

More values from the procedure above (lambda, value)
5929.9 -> 11.9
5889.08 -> 9.61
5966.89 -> 12.2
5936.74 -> 11.9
